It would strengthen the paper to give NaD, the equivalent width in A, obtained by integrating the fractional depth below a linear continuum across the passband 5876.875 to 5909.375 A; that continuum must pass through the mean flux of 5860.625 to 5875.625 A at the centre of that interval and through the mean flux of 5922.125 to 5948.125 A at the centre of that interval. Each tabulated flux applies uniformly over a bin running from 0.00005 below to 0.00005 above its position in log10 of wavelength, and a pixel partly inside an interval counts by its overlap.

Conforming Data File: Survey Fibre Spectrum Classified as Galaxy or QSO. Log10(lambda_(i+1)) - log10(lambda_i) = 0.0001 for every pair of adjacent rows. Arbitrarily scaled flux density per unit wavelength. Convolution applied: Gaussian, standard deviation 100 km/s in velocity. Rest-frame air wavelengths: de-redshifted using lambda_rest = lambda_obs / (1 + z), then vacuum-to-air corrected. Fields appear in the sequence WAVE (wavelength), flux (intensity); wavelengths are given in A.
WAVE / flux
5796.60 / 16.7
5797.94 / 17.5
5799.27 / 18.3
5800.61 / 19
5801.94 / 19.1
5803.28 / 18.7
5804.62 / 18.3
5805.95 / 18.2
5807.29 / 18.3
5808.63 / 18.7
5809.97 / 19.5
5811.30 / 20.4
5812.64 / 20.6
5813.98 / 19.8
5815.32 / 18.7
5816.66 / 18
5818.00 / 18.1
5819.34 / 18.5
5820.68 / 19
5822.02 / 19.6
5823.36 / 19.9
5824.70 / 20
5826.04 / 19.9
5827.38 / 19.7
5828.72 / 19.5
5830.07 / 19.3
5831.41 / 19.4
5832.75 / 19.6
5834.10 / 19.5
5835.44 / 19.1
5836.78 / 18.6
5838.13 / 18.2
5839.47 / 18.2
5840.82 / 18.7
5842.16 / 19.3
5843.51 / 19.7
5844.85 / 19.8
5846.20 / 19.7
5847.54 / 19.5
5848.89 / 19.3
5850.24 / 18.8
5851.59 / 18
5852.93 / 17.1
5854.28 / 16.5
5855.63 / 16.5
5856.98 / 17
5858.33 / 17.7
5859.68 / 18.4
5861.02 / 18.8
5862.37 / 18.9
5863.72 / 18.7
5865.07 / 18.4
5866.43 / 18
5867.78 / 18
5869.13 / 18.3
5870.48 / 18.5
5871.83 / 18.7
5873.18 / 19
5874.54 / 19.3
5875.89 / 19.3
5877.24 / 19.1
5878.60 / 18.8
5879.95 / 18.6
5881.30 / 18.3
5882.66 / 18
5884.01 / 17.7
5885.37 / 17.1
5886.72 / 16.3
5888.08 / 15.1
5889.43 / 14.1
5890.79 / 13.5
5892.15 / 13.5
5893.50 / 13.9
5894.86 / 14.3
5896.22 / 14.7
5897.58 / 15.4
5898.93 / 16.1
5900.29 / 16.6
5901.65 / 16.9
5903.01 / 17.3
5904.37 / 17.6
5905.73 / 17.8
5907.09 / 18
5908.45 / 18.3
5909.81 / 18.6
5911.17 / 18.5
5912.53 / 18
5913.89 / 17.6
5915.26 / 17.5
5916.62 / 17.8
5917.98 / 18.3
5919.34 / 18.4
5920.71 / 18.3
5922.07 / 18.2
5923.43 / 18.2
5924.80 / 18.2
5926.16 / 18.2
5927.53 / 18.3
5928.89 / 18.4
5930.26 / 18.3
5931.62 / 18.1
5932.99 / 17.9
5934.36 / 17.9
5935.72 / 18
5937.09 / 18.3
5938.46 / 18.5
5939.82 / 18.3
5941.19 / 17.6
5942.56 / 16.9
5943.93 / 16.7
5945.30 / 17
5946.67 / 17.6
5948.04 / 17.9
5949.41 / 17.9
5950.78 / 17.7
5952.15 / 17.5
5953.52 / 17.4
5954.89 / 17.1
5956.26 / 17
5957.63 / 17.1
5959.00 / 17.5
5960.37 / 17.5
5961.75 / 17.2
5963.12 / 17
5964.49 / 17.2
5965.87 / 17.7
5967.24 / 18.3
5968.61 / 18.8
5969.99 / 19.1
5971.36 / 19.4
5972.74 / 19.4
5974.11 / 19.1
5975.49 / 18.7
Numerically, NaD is 3.22 A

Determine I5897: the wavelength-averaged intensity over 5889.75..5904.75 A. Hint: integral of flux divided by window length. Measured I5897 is 15.4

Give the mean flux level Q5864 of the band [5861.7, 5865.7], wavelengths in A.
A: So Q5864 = 18.7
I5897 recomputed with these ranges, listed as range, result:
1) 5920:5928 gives 18.2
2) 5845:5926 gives 17.6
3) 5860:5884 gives 18.6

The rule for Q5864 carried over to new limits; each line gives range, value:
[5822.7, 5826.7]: 19.9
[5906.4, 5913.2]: 18.3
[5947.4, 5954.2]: 17.7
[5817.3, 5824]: 19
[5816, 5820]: 18.2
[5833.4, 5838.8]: 18.8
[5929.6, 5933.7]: 18.1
